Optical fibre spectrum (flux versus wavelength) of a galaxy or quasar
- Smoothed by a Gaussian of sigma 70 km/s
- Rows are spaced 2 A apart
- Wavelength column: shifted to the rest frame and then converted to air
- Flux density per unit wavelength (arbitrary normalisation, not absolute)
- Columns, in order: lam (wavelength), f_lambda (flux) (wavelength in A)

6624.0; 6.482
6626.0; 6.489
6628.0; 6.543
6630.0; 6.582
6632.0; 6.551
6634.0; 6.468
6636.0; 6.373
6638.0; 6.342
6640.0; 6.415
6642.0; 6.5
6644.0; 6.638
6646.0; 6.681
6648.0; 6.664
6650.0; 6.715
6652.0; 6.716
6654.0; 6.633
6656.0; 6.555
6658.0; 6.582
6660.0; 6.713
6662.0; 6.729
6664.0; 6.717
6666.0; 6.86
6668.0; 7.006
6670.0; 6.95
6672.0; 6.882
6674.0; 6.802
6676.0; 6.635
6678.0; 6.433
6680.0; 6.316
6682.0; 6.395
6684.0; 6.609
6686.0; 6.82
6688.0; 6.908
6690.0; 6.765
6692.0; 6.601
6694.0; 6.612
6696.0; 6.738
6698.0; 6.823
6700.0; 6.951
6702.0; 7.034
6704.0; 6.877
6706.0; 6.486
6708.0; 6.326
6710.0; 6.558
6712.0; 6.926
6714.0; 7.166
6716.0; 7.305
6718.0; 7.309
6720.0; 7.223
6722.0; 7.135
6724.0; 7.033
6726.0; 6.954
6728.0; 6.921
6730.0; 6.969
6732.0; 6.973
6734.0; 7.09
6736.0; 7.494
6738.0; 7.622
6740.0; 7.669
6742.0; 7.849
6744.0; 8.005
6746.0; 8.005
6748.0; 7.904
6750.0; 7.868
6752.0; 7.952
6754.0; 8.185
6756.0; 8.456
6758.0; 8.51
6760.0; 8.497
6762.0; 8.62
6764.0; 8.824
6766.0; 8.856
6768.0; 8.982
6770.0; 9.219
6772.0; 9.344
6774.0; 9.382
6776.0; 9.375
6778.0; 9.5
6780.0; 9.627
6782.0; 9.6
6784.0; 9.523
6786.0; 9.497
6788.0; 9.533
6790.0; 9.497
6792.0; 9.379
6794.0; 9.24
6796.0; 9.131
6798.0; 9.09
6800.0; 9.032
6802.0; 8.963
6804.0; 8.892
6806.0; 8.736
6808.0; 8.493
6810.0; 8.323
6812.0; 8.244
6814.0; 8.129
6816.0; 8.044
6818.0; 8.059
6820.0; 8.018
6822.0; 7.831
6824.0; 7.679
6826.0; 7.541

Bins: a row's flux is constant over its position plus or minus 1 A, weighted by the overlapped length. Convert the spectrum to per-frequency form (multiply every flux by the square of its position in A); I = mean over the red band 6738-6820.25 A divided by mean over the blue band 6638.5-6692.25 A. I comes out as 1.35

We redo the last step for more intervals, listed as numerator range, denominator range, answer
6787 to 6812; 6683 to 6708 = 1.37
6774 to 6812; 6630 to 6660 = 1.46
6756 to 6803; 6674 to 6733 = 1.37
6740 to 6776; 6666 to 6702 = 1.29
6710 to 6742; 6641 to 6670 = 1.10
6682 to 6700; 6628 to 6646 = 1.05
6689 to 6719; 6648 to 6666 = 1.04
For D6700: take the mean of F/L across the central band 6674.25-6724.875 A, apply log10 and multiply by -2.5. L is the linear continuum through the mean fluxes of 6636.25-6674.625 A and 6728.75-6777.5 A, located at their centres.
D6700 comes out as 0.09 mag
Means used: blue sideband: 6.68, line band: 6.8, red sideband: 8.24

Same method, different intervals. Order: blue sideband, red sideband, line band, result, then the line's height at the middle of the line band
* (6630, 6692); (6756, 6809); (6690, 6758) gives 0.10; 7.93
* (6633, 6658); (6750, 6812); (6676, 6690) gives 0.10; 7.23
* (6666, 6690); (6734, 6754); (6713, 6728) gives 0.04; 7.41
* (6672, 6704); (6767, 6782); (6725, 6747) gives 0.11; 8.18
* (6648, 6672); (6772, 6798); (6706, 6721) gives 0.14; 7.89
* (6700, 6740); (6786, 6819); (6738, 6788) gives -0.10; 7.97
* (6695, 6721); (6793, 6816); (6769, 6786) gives -0.15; 8.21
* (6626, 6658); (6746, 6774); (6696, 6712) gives 0.13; 7.61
